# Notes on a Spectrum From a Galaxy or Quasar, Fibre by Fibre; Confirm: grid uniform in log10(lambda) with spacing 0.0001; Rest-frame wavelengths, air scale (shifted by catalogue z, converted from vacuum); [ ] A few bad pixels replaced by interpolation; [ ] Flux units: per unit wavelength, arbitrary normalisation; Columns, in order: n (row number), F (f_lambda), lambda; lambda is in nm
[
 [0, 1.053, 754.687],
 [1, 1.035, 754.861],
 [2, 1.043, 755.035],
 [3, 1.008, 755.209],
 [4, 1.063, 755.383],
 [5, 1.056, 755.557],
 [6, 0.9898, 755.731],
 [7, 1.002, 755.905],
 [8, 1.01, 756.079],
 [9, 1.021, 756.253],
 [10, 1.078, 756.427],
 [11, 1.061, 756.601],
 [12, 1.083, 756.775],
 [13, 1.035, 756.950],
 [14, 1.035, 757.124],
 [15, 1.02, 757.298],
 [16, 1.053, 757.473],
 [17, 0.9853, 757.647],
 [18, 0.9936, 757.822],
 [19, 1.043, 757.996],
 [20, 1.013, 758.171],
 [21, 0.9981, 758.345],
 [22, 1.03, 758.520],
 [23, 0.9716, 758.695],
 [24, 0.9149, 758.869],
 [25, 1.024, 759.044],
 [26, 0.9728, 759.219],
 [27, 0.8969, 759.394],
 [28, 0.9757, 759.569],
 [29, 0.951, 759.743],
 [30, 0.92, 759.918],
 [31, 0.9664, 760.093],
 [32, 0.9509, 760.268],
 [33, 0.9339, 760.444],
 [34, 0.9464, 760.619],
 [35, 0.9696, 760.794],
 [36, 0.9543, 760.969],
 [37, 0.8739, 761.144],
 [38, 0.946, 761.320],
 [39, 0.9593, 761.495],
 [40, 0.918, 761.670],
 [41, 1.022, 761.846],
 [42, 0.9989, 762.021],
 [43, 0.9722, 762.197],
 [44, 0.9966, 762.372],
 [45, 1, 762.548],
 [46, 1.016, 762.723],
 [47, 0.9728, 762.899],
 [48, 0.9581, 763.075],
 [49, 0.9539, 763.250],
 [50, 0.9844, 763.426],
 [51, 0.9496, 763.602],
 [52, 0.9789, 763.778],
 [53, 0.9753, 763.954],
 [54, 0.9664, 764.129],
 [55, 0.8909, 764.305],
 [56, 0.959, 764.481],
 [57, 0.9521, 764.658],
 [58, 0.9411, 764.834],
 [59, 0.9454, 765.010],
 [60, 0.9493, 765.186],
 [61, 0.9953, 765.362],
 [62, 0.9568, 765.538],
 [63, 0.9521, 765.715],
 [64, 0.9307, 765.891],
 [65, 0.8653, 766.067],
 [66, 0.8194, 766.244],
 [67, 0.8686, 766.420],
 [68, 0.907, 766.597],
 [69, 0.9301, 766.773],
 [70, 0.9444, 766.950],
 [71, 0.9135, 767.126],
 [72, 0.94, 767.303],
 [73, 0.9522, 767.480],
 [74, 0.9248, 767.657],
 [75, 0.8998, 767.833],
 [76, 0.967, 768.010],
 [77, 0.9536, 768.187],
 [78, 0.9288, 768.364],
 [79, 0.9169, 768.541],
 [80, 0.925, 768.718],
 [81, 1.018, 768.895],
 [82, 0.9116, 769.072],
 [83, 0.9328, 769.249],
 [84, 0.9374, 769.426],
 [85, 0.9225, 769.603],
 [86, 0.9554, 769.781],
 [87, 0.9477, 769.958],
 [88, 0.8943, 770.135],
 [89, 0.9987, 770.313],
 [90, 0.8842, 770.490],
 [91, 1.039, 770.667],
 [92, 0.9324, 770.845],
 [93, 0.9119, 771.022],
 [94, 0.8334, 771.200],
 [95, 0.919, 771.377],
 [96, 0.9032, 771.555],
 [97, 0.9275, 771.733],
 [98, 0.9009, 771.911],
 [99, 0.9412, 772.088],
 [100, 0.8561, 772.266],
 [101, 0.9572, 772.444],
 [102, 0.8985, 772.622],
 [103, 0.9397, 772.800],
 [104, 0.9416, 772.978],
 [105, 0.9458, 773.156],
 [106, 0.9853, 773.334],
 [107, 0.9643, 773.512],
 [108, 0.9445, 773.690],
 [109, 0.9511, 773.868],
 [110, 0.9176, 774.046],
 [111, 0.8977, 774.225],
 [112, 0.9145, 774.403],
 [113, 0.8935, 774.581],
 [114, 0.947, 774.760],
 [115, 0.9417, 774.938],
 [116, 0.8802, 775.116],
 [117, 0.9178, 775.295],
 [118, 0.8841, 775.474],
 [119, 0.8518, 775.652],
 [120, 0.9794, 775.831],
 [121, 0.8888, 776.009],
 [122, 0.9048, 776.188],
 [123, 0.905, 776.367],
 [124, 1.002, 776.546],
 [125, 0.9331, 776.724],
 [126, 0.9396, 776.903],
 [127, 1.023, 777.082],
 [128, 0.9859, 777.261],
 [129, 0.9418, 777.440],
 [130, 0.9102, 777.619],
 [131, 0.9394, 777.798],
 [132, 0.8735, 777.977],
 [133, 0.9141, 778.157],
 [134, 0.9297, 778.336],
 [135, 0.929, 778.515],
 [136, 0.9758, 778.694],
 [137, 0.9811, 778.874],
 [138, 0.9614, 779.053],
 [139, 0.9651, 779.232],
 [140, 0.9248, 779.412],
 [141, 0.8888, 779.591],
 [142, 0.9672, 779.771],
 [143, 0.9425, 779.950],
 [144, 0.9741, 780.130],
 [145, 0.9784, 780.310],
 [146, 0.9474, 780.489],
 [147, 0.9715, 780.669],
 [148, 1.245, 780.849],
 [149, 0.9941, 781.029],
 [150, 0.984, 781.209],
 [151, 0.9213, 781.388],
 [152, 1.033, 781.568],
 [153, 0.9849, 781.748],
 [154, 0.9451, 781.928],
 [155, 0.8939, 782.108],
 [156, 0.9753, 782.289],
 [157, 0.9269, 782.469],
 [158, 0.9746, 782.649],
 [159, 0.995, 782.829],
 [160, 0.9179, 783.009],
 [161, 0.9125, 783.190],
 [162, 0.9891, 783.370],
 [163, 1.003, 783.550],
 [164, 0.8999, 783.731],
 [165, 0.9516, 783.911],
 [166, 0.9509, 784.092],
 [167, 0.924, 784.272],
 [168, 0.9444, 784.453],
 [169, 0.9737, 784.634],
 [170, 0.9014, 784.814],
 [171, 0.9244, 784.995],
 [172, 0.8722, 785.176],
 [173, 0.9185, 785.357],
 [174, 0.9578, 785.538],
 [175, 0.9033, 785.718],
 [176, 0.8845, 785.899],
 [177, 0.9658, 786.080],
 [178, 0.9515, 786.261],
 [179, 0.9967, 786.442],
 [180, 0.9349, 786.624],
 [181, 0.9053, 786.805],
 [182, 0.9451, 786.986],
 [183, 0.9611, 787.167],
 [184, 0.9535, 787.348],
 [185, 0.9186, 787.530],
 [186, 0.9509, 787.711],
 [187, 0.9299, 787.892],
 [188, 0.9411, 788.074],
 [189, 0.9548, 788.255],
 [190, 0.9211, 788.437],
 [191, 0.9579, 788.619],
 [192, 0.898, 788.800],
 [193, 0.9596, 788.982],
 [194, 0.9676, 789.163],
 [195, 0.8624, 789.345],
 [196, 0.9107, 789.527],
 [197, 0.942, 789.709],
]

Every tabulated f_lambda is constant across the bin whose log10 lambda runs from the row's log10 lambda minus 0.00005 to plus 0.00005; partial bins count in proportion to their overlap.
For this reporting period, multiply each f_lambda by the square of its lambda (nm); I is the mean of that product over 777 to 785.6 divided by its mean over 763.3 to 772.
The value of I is 1.1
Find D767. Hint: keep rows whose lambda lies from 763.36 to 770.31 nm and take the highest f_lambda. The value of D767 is 1.018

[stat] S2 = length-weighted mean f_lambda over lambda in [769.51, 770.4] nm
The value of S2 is 0.943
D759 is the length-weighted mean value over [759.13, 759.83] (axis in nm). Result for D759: 0.95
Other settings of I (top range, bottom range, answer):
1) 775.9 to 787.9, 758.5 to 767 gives 1.05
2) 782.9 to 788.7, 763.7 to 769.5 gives 1.05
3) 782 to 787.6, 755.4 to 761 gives 1.01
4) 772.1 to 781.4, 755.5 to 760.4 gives 0.99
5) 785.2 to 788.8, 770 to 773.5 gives 1.05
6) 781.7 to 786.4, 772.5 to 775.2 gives 1.04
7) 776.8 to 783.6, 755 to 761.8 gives 1.03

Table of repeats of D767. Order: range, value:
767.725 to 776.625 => 1.039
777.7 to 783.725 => 1.245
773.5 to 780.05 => 1.023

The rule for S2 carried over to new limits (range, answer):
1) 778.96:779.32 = 0.965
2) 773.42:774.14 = 0.944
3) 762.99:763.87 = 0.965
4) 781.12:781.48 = 0.955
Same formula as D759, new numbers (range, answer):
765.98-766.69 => 0.865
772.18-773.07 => 0.919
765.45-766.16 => 0.925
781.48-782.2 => 0.963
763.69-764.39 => 0.954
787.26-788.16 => 0.938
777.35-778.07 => 0.915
